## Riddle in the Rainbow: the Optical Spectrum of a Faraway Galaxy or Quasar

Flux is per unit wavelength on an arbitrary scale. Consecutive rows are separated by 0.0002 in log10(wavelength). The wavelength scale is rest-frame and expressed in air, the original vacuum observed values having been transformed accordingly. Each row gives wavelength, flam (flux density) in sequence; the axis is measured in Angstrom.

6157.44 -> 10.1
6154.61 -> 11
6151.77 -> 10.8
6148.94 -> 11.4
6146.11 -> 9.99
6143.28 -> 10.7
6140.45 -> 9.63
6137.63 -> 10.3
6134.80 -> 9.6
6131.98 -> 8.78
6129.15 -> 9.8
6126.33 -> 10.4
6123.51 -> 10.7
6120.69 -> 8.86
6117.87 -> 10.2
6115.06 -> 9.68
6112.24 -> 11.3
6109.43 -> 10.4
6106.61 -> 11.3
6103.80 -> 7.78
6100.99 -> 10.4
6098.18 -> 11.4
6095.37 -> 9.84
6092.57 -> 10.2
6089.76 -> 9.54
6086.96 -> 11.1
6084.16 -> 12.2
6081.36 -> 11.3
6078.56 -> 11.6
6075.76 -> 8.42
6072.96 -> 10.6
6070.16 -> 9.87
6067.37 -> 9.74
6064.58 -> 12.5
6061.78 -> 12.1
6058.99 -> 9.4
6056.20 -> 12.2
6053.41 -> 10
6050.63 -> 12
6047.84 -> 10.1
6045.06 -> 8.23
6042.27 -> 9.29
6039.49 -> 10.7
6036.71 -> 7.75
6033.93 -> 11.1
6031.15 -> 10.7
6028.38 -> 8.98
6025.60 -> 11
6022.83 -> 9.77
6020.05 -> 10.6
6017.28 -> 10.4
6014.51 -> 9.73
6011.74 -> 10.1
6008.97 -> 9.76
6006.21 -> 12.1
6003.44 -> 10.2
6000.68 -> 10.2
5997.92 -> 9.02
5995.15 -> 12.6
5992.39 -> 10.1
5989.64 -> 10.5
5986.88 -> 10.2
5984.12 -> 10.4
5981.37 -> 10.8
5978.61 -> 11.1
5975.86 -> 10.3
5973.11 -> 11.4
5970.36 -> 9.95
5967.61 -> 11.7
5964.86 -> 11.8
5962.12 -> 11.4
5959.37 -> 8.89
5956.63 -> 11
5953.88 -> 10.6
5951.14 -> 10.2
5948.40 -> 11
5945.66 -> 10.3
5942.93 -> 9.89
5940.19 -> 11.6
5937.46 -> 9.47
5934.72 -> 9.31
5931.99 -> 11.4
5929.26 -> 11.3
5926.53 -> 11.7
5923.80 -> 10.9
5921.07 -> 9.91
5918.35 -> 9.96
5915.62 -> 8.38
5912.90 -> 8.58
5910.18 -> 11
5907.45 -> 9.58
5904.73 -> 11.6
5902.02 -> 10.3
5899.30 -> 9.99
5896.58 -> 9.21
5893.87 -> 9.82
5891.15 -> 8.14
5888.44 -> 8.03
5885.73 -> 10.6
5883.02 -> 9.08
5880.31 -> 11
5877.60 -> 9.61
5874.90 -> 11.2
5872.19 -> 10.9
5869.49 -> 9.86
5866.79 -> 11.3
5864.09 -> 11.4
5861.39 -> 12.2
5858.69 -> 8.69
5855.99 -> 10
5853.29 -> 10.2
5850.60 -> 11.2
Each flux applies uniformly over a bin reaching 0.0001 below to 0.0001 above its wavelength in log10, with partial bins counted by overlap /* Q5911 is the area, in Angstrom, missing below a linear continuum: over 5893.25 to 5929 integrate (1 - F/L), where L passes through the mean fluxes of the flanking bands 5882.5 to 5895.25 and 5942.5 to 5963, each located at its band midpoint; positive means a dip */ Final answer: -2.0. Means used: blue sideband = 9.14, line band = 10.1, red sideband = 10.4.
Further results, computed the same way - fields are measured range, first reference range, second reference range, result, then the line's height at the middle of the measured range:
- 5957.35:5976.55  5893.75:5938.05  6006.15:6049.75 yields -1.4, 10.1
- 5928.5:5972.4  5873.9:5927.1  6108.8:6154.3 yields -2.9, 9.96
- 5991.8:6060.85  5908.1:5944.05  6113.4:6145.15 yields -1.3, 10.1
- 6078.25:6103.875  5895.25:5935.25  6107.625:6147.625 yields -1.4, 10.1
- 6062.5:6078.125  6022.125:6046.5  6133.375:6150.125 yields -0.8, 9.9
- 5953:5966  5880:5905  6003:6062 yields -1.0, 9.93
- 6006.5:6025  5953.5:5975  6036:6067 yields 0.7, 10.6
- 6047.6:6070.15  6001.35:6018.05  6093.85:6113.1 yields -1.4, 10.3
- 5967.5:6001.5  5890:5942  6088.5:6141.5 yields -1.8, 10.1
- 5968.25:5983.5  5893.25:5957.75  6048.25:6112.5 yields -0.5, 10.4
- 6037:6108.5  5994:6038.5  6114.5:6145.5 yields -2.6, 10.1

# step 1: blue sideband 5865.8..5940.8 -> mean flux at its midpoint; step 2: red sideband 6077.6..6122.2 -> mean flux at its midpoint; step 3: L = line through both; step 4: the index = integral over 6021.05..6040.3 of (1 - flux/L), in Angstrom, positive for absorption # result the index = 0.6 Angstrom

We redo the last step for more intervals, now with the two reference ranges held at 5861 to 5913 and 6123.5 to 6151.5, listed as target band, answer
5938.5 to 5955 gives -0.7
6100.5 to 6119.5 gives 0.0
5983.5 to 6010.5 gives -0.9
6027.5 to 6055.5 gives 0.5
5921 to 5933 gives -1.2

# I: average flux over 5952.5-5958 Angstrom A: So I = 10.8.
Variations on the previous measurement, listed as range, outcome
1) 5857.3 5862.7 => 10.4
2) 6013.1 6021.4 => 10.2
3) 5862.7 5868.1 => 11.4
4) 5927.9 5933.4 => 11.3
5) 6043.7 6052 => 10.1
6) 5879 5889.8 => 9.67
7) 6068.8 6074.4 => 10.2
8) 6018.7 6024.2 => 10.2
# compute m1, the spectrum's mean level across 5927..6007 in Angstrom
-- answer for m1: 10.6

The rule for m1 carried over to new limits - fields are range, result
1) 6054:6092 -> 10.8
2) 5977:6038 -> 10.3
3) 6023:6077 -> 10.2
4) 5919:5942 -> 10.7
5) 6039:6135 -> 10.3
